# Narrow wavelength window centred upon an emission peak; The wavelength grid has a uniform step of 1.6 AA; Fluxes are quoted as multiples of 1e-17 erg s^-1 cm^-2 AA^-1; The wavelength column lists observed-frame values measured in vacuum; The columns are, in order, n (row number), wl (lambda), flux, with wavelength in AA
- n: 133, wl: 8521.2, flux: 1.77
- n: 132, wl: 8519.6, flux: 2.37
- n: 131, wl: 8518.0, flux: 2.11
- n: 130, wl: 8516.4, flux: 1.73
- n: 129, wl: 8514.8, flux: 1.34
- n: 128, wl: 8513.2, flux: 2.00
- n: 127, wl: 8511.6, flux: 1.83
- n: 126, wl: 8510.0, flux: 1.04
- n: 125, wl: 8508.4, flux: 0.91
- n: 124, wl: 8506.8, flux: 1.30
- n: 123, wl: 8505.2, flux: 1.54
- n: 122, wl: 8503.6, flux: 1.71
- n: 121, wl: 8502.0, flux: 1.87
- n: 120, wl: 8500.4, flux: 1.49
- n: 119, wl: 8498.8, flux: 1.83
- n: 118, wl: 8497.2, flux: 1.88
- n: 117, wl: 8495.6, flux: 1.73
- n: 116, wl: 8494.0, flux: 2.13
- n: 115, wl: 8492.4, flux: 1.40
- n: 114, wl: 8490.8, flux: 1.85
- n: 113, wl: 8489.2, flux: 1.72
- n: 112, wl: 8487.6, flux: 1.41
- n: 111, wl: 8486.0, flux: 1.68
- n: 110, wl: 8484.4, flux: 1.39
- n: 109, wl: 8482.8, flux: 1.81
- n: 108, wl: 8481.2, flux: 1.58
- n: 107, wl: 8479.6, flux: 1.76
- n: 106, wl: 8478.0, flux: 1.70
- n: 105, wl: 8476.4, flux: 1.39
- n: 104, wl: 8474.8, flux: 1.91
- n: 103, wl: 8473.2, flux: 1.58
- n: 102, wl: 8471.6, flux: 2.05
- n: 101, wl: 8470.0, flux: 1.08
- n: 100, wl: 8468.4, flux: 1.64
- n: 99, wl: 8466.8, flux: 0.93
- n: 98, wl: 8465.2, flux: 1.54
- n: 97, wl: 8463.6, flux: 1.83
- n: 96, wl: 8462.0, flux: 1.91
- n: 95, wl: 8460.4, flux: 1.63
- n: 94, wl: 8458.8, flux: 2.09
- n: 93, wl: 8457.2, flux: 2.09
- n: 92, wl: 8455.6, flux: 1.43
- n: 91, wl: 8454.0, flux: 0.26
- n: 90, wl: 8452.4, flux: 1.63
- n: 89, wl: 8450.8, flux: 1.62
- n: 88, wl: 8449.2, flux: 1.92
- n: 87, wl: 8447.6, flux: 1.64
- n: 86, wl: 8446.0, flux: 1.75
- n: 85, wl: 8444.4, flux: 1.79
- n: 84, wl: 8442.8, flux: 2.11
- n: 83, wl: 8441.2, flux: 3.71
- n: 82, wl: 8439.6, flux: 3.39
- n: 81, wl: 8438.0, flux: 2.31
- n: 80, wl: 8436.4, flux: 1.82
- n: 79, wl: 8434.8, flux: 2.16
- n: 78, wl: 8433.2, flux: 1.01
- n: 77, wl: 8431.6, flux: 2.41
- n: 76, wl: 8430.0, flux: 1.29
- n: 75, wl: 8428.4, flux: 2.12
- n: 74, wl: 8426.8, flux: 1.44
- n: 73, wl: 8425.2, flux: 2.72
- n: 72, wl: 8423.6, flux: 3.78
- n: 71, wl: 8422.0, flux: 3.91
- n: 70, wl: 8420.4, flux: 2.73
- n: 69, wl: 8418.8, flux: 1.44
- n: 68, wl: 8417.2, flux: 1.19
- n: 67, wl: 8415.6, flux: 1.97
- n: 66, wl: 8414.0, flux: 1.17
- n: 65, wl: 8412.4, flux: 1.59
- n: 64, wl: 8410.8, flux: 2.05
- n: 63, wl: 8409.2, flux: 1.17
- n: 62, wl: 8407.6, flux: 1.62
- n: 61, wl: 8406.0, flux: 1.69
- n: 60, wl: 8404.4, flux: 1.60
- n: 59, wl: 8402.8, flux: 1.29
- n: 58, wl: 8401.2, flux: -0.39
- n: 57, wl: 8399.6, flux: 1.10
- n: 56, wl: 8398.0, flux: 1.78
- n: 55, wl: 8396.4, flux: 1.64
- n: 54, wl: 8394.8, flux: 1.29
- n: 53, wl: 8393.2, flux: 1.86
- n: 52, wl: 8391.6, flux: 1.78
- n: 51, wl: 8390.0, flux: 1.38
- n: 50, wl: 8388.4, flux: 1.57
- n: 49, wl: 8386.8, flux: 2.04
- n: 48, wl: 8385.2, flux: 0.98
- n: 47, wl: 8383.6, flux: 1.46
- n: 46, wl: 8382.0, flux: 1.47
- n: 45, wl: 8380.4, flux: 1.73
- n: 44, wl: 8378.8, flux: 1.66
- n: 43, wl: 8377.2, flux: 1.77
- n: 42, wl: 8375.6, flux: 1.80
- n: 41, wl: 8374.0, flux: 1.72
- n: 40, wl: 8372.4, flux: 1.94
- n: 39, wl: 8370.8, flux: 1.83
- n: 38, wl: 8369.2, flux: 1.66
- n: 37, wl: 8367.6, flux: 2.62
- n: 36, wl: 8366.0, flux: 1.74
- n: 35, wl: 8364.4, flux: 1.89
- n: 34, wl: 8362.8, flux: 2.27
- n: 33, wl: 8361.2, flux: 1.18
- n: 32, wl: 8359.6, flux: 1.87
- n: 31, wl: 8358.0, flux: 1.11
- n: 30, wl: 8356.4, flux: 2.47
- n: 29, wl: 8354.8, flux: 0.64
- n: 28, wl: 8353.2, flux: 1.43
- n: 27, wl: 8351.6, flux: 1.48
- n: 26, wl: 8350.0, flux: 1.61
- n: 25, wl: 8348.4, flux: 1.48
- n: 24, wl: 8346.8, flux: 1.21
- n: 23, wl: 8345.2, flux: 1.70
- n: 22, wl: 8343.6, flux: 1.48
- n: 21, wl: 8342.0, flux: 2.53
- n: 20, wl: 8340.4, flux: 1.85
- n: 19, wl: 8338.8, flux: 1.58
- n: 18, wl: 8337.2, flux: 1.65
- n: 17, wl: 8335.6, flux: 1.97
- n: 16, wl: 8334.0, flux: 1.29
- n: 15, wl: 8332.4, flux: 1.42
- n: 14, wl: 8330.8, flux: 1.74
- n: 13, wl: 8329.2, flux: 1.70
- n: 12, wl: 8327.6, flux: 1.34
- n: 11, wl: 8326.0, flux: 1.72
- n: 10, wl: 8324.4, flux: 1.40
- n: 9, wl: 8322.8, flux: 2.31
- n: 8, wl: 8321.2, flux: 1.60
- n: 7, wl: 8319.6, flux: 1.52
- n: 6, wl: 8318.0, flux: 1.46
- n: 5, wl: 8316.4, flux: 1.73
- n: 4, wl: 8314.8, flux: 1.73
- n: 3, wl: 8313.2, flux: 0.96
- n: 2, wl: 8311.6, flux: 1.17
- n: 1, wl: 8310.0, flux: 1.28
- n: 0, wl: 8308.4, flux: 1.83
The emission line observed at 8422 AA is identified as [S II] 6716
